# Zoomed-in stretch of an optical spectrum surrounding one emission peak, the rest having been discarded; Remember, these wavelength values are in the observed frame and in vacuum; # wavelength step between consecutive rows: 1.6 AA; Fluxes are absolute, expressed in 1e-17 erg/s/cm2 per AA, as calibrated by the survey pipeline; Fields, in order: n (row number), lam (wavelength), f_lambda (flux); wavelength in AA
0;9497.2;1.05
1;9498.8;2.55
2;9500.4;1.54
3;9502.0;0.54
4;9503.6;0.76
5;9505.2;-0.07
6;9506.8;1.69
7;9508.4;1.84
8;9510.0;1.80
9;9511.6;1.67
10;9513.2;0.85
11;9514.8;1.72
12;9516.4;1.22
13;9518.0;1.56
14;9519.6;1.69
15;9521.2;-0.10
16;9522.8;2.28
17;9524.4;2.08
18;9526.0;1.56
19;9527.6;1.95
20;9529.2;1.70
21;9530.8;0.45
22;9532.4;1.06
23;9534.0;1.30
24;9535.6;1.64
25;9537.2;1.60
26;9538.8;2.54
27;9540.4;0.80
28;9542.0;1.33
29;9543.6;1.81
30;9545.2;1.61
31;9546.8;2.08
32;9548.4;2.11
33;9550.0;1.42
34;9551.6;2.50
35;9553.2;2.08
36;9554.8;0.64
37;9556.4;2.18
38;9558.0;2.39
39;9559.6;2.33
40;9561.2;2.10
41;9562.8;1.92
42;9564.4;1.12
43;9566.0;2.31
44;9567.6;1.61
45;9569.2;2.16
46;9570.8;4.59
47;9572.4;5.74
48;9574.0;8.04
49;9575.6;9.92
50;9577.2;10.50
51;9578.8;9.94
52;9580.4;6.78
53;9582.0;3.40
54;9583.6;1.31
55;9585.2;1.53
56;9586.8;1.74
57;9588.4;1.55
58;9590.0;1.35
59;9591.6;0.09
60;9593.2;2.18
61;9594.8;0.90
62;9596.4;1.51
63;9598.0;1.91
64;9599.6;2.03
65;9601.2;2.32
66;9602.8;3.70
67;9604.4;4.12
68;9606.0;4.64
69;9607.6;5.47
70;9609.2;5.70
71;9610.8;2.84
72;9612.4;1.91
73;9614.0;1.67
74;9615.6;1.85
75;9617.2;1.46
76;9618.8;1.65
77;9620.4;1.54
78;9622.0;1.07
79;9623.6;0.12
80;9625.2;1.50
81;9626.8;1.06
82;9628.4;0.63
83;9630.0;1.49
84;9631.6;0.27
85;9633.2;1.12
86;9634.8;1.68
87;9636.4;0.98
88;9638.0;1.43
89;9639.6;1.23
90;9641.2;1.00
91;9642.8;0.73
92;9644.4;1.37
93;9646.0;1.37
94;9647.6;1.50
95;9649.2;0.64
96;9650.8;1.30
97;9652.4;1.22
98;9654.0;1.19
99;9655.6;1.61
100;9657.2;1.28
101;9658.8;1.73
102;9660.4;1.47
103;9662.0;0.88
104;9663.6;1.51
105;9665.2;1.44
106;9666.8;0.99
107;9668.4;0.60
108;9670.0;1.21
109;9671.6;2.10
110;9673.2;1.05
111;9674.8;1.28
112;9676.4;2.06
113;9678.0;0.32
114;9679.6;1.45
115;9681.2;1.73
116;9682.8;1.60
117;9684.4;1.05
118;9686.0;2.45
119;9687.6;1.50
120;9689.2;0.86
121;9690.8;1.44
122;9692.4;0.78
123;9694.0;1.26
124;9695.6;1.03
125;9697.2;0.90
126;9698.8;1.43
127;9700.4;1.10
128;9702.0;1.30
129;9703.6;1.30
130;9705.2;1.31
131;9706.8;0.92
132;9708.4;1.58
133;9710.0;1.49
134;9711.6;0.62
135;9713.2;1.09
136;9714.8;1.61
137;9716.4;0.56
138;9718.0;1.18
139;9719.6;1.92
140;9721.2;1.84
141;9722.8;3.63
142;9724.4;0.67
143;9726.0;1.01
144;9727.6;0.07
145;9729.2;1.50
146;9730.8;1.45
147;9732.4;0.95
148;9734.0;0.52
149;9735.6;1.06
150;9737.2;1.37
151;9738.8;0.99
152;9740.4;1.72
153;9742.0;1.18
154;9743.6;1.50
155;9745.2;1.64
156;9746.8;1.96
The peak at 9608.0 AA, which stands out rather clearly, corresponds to [N II] 6583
